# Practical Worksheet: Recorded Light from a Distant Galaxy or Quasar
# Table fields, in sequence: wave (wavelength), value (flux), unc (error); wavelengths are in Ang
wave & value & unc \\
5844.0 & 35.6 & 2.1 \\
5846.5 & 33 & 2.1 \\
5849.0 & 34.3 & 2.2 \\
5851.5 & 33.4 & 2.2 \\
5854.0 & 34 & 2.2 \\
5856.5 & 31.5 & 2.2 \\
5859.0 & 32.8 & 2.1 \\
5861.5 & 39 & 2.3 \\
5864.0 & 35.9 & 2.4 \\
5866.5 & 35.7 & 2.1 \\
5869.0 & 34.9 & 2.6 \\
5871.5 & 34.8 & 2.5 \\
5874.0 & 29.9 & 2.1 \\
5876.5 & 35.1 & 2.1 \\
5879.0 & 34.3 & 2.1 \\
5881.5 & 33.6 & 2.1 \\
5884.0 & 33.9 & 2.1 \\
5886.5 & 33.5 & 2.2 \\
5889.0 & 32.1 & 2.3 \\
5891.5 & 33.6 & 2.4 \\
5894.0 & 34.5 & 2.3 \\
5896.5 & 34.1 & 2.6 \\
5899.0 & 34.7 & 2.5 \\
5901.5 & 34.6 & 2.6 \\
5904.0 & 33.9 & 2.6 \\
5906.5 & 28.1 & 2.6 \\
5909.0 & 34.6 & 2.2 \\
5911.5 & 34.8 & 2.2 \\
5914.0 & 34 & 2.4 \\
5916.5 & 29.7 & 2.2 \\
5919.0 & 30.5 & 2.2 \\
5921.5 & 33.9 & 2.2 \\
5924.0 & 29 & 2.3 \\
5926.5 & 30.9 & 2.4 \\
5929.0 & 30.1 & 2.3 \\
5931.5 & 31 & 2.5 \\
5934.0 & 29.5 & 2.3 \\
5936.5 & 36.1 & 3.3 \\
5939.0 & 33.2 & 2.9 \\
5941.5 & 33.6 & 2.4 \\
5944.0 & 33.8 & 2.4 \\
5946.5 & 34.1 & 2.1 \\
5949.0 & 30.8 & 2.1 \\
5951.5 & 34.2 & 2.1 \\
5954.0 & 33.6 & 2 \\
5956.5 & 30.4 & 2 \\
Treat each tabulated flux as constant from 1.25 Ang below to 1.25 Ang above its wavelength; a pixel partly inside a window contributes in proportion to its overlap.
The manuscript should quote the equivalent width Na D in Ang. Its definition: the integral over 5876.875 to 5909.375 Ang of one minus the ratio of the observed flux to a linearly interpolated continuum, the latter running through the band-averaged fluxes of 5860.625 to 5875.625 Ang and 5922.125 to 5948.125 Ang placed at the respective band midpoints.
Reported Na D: 0.4 Ang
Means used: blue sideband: 34.9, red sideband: 32.2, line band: 33.5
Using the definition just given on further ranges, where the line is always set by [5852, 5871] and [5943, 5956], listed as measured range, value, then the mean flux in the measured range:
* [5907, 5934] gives 1.6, 31.6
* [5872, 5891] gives 0.6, 33.3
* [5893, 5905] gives -0.1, 34.4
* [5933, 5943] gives 0.0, 33.2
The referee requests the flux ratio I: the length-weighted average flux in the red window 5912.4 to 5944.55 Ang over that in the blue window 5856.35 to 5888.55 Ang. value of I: 0.93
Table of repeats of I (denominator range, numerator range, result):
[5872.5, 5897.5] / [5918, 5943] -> 0.95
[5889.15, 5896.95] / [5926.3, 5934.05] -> 0.90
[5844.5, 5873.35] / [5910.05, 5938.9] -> 0.93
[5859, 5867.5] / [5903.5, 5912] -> 0.90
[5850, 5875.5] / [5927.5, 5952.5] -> 0.95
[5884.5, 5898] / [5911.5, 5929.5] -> 0.94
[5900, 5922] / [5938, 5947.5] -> 1.03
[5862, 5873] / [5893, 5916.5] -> 0.94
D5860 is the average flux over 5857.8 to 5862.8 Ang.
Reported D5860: 35.9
